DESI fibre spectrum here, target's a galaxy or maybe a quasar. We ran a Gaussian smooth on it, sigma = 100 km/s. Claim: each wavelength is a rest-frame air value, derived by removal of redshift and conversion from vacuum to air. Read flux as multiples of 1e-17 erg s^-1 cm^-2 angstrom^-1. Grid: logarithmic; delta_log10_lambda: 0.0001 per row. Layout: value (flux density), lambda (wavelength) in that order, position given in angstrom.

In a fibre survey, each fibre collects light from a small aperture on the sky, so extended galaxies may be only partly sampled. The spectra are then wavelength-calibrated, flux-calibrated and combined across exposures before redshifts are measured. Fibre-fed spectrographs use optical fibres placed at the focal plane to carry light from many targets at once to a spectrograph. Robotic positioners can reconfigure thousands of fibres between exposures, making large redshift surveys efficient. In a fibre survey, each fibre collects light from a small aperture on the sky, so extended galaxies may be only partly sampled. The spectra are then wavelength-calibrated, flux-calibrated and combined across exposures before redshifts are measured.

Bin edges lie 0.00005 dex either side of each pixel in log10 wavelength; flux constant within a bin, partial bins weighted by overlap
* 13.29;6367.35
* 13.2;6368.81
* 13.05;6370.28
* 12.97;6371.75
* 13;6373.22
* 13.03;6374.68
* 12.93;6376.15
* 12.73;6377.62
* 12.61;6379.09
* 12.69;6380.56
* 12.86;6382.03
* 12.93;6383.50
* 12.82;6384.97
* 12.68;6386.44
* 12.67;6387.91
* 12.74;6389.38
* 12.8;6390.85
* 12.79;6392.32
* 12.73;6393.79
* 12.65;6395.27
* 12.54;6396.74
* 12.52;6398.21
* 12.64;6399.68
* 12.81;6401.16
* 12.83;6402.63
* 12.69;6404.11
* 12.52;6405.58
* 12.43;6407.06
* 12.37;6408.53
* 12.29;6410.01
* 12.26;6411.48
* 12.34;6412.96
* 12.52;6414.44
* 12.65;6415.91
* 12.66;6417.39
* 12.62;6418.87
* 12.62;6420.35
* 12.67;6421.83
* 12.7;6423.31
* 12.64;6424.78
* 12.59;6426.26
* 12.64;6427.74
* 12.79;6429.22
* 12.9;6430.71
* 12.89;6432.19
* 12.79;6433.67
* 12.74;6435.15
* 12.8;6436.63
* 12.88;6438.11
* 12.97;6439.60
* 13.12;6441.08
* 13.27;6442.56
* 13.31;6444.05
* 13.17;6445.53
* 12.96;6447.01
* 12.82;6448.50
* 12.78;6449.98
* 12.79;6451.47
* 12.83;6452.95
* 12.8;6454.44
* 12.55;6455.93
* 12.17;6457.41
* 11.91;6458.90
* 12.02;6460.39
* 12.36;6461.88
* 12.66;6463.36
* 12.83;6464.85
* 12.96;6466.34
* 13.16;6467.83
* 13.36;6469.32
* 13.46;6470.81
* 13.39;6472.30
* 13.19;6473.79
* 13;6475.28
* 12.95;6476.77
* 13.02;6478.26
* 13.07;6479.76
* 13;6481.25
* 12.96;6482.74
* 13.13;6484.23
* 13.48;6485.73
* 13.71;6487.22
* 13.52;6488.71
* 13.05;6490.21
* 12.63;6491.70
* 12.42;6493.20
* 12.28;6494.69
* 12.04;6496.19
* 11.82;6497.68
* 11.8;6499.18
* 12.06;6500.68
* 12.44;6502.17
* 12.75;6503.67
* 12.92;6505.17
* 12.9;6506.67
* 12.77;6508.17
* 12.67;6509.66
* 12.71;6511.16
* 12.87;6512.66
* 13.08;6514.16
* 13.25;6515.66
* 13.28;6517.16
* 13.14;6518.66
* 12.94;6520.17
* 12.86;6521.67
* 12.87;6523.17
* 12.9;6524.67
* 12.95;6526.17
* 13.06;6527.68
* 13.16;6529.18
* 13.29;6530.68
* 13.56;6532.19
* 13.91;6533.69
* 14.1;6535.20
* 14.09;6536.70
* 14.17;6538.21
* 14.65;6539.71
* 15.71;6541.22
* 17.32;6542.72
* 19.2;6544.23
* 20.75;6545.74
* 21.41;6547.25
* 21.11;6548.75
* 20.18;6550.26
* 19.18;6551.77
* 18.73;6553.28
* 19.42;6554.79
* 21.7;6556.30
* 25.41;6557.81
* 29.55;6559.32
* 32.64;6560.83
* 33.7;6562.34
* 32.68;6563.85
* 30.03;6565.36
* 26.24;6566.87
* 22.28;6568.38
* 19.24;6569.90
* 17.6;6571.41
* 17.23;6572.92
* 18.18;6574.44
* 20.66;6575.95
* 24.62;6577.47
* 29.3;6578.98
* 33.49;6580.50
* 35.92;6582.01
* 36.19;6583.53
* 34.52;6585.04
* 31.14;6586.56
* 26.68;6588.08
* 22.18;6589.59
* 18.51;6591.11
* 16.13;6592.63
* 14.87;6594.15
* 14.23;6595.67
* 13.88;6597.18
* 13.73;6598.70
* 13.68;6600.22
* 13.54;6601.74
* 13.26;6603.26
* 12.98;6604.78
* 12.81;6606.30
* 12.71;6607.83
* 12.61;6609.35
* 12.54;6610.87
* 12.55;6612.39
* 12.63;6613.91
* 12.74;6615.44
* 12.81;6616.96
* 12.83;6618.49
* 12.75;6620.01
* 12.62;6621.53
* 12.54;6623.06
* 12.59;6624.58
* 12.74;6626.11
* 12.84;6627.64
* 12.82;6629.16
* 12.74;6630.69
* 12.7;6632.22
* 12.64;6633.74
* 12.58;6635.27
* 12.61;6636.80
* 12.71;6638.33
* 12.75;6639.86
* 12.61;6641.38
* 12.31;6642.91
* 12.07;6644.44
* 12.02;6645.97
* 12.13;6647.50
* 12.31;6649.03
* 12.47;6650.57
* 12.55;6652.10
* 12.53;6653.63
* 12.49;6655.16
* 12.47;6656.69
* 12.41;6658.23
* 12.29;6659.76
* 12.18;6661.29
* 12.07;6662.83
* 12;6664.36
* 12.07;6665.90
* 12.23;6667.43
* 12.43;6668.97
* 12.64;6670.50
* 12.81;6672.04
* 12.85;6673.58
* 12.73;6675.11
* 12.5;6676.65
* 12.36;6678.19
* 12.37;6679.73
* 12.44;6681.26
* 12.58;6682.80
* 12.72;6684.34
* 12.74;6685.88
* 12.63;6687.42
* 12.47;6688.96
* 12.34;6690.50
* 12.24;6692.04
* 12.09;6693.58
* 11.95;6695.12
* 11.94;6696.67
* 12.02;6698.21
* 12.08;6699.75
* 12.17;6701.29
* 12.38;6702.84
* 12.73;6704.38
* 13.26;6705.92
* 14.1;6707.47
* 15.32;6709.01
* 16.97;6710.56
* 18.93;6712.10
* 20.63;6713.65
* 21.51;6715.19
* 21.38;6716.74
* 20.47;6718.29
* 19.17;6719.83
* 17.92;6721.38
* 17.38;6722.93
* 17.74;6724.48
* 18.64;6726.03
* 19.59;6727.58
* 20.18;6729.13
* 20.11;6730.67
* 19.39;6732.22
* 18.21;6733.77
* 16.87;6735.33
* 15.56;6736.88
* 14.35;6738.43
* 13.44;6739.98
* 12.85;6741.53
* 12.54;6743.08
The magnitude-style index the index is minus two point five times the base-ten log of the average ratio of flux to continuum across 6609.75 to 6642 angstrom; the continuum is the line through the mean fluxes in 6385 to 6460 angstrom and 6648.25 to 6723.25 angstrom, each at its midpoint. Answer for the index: 0.07 mag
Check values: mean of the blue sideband 12.7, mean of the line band 12.7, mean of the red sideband 13.8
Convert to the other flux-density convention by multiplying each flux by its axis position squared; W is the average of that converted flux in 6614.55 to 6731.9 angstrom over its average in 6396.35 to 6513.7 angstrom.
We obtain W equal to 1.16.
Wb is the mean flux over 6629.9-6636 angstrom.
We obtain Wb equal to 12.7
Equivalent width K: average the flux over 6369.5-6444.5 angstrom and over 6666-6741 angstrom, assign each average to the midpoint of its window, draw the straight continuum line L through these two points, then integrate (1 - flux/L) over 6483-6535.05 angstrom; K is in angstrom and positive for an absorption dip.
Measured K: 2.4 angstrom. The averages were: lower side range 12.7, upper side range 15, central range 12.9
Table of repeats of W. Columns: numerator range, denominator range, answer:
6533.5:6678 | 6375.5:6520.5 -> 1.39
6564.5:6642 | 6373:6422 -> 1.47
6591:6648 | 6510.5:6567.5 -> 0.73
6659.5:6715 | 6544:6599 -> 0.58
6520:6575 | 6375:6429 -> 1.59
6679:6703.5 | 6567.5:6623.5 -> 0.68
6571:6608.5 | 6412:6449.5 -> 1.70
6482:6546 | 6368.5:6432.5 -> 1.10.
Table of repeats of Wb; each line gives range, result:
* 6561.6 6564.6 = 33.2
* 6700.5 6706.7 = 12.6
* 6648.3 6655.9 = 12.5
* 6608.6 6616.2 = 12.6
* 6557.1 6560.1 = 27.6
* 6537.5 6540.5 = 14.4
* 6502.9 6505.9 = 12.8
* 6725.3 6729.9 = 19.5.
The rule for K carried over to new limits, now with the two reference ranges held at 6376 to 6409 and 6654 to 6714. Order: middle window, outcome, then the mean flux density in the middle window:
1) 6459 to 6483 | -0.3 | 12.9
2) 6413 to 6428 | 0.1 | 12.6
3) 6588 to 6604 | -3.9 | 16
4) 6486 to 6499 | 0.1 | 12.7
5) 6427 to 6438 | -0.1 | 12.8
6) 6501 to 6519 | -0.1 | 12.9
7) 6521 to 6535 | -0.4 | 13.2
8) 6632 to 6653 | 0.8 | 12.5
